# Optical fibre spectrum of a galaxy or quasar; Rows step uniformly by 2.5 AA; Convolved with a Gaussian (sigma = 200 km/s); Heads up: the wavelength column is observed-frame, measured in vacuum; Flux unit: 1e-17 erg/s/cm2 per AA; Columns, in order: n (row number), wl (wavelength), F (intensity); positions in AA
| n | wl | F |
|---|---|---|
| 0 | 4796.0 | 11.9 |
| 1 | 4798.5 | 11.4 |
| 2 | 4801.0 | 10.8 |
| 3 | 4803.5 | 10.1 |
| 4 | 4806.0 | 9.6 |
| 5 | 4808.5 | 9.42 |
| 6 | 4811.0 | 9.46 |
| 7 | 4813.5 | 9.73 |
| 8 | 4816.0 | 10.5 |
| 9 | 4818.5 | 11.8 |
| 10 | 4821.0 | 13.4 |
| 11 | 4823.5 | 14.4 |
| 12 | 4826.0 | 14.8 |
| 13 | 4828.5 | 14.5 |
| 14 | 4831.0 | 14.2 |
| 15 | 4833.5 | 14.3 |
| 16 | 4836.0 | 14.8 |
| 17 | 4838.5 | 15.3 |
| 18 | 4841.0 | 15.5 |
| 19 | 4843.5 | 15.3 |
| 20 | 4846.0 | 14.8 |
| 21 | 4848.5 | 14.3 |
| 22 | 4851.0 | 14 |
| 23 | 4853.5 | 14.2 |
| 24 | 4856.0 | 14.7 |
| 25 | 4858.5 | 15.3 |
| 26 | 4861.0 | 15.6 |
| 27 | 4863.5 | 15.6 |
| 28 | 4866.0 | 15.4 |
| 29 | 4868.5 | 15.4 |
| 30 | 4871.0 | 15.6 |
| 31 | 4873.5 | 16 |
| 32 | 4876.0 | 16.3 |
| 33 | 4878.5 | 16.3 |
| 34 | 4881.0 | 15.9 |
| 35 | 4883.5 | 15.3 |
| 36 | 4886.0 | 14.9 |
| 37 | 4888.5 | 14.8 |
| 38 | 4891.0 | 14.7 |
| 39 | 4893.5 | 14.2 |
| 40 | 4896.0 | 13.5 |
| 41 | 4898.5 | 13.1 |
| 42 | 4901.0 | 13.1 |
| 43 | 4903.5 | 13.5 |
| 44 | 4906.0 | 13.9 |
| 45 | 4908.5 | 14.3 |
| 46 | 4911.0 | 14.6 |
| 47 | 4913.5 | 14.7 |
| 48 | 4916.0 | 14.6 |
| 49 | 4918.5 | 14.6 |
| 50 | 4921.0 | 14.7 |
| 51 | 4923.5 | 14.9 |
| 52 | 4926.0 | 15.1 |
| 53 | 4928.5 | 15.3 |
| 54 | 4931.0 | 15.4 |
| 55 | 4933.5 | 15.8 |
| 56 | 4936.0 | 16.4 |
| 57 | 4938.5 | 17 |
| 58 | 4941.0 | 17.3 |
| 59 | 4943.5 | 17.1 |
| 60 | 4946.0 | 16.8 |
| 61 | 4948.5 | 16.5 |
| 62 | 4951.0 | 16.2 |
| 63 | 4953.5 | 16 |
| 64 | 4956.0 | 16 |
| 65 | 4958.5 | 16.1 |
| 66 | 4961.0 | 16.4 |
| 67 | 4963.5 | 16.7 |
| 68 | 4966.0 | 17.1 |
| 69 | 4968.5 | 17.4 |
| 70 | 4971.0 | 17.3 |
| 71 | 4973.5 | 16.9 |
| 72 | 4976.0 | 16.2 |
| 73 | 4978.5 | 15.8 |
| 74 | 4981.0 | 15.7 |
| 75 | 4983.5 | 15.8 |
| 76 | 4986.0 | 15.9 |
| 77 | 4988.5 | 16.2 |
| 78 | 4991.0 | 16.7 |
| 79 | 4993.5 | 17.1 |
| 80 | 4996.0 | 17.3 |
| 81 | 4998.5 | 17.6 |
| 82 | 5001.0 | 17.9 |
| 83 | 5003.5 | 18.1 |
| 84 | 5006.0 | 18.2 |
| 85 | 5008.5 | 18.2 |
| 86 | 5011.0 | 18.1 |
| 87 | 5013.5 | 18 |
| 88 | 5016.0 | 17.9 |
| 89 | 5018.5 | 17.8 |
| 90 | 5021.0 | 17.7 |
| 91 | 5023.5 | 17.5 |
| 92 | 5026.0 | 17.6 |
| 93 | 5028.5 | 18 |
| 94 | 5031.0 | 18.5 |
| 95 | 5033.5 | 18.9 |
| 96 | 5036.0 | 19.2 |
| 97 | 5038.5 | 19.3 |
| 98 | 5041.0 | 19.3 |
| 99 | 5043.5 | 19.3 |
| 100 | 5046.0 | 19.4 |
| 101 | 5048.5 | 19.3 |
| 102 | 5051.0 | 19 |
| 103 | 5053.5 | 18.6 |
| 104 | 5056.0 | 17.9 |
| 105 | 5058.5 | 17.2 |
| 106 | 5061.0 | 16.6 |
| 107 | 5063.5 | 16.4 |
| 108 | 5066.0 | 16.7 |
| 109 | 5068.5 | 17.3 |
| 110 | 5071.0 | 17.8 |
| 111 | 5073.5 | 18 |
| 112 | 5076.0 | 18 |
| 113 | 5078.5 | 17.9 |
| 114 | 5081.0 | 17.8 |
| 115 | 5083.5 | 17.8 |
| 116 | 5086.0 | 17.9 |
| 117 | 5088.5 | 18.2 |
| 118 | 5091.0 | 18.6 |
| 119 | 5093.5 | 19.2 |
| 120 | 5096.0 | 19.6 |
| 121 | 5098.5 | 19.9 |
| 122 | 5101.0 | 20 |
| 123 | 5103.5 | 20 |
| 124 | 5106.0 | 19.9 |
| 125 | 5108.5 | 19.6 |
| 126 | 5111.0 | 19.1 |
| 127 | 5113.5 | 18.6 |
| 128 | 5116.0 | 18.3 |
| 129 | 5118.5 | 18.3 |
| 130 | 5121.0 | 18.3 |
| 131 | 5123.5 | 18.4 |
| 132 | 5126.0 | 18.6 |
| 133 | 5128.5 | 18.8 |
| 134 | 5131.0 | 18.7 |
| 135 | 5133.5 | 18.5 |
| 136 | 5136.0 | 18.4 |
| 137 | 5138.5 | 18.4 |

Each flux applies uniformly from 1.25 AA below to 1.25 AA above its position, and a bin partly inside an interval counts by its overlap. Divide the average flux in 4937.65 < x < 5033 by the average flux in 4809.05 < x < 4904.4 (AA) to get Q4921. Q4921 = 1.2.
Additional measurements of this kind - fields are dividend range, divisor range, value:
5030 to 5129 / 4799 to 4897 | 1.33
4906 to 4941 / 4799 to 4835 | 1.27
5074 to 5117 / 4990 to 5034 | 1.06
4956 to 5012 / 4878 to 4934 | 1.16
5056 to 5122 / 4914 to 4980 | 1.14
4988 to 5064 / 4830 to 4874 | 1.20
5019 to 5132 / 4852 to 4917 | 1.25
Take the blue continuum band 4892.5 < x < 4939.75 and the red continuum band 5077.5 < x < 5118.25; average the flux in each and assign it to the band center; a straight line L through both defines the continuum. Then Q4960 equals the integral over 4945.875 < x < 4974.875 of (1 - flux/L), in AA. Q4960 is -1.7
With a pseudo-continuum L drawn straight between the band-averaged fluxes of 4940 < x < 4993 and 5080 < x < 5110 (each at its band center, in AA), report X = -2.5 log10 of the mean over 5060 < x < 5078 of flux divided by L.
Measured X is 0.08 mag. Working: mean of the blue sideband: 16.5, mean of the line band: 17.3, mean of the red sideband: 19.1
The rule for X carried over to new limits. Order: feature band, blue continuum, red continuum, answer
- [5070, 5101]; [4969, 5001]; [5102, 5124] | 0.001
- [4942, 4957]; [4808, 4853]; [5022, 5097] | -0.036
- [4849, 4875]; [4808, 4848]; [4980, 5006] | -0.080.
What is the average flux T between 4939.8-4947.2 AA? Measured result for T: 17.1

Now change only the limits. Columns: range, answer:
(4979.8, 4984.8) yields 15.8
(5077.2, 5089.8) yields 17.9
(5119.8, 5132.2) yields 18.6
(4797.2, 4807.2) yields 10.5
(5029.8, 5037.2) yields 18.9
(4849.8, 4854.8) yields 14.1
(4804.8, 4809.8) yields 9.51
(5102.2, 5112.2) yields 19.7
